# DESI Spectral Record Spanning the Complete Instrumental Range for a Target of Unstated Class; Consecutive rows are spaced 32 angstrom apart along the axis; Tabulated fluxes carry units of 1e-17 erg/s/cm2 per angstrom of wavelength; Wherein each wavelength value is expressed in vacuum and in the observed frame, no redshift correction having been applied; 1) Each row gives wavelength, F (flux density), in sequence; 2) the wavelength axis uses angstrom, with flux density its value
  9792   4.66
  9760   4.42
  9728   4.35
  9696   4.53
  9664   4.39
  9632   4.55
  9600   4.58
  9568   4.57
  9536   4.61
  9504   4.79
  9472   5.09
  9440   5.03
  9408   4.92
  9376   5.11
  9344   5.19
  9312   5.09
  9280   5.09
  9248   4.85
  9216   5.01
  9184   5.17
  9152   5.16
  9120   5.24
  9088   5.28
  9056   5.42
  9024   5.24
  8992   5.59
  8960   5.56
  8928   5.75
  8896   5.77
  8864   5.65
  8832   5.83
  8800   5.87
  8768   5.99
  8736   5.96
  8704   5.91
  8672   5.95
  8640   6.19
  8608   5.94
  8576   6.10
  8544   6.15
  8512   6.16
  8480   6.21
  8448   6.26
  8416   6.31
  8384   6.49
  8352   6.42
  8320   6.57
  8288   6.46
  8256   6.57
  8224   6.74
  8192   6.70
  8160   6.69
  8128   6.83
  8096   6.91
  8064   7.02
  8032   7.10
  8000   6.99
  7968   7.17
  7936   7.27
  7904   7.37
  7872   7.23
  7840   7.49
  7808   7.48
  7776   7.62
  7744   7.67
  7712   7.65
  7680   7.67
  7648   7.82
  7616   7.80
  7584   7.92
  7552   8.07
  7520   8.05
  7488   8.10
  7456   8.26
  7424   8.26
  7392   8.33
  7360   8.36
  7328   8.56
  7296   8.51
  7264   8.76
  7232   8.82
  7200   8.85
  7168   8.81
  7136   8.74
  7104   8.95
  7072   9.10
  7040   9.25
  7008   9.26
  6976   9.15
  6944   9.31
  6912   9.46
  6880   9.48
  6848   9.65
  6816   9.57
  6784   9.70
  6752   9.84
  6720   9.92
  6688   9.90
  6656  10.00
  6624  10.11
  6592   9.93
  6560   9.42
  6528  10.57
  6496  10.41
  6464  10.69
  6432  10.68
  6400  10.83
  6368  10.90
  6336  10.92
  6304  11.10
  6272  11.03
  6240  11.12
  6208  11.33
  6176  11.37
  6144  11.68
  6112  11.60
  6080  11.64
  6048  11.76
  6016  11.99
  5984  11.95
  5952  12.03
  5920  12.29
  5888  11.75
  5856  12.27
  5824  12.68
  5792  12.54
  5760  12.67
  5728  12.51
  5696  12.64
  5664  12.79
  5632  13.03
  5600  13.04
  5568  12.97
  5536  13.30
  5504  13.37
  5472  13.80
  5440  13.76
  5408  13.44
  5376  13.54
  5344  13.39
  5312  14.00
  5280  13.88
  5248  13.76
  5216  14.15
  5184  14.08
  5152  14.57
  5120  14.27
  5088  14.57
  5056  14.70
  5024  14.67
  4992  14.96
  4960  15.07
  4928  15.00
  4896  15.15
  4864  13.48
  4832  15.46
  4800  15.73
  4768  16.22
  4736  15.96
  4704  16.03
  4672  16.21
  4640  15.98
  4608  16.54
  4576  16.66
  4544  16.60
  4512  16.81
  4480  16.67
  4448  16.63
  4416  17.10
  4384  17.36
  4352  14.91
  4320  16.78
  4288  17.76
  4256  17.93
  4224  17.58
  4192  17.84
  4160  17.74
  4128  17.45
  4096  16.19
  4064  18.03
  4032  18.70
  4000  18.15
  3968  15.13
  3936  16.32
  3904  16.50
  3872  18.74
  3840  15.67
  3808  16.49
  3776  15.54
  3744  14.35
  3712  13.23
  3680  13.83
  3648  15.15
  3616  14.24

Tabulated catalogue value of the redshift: 0.00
